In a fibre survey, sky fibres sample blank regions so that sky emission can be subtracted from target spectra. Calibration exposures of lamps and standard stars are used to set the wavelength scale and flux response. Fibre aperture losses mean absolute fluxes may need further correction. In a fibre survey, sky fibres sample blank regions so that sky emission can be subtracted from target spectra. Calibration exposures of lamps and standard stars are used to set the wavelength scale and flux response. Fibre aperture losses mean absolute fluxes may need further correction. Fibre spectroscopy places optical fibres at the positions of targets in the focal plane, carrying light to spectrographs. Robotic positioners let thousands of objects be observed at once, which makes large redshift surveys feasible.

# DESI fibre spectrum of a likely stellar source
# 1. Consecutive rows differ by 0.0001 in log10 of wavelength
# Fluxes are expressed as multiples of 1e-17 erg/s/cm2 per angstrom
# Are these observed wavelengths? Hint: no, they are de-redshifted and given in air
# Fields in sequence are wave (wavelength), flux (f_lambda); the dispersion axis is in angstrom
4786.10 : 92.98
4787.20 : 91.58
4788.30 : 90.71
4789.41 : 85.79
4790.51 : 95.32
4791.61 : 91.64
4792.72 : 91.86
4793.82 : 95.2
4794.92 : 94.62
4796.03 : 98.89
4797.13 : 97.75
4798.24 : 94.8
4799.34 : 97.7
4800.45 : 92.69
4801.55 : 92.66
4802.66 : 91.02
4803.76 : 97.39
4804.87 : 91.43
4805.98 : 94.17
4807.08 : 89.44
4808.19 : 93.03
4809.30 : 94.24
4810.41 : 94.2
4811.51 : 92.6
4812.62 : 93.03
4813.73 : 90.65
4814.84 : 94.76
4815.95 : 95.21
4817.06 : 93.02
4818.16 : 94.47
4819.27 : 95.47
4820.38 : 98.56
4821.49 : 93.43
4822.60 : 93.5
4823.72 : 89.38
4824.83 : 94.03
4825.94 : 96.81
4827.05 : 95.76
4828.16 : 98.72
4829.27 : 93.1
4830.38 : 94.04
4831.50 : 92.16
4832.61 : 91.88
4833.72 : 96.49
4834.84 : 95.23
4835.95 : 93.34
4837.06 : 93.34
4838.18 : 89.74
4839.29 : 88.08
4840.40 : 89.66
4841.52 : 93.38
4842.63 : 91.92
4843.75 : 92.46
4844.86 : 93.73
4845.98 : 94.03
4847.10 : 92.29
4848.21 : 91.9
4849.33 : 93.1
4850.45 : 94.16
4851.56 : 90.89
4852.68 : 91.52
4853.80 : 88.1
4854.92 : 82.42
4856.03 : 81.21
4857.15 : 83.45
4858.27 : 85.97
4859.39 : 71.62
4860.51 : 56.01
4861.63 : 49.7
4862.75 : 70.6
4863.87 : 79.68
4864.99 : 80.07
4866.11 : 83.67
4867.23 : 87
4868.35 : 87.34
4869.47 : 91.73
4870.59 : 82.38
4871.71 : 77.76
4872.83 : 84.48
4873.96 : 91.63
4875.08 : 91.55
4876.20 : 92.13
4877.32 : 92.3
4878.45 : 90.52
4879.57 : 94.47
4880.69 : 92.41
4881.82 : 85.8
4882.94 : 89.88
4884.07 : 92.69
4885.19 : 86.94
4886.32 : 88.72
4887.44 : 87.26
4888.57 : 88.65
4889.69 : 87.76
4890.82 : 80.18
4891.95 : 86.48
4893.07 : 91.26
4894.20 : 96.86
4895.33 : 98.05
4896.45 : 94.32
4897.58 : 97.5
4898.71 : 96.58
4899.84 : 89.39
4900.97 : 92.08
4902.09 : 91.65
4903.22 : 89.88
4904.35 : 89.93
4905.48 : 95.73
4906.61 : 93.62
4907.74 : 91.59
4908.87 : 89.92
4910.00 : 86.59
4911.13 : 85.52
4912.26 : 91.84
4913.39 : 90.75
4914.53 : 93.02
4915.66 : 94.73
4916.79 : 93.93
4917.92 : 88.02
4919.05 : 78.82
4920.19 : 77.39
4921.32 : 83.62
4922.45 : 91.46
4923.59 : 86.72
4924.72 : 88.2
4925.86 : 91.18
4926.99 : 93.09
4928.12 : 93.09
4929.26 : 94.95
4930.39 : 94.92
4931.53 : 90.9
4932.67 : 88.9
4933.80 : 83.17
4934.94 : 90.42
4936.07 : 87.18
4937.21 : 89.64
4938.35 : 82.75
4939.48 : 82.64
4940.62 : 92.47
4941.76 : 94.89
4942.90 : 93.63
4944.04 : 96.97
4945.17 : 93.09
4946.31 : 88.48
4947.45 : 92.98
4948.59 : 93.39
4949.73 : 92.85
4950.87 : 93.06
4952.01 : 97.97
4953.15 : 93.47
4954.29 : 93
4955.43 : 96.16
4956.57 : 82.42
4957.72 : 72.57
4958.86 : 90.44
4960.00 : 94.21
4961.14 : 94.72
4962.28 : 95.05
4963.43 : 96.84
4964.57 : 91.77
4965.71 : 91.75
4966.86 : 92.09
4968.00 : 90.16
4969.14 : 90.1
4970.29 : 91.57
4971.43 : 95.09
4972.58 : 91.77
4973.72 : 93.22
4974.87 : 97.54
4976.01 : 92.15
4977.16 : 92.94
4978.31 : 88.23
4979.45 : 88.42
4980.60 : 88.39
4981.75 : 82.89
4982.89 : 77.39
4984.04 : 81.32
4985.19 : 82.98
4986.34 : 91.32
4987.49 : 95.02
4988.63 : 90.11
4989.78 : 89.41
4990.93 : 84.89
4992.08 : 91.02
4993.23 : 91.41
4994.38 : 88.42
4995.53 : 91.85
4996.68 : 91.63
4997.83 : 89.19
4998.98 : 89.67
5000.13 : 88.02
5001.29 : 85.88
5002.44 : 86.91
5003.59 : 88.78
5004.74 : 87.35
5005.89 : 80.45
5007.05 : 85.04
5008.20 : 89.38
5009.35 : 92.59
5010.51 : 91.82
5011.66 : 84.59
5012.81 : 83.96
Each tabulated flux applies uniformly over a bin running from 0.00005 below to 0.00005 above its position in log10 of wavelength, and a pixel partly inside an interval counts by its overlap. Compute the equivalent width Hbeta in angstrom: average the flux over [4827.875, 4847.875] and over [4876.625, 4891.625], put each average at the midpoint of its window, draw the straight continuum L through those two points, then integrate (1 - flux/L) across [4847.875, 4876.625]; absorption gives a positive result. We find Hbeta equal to 2.49 angstrom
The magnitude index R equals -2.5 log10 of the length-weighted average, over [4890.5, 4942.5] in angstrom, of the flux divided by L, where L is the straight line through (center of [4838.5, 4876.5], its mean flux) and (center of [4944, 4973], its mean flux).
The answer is -0.01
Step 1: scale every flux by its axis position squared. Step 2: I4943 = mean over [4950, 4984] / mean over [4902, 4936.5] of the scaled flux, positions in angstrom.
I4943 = 1.03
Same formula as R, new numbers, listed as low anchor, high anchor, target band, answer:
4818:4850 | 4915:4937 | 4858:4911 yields 0.05 mag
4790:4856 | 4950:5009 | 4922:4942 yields 0.01 mag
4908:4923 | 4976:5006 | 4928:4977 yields -0.04 mag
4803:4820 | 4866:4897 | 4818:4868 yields 0.04 mag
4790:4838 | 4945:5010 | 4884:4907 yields 0.01 mag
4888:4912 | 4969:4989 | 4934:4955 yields -0.02 mag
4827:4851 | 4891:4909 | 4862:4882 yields 0.08 mag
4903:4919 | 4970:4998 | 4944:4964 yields -0.02 mag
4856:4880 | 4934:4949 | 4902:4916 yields -0.05 mag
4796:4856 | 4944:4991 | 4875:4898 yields 0.02 mag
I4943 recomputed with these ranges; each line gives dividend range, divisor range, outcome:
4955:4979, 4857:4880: 1.16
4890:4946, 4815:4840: 1.00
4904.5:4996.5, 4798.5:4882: 1.05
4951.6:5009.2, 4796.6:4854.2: 1.02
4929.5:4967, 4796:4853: 1.02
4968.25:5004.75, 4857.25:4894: 1.11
